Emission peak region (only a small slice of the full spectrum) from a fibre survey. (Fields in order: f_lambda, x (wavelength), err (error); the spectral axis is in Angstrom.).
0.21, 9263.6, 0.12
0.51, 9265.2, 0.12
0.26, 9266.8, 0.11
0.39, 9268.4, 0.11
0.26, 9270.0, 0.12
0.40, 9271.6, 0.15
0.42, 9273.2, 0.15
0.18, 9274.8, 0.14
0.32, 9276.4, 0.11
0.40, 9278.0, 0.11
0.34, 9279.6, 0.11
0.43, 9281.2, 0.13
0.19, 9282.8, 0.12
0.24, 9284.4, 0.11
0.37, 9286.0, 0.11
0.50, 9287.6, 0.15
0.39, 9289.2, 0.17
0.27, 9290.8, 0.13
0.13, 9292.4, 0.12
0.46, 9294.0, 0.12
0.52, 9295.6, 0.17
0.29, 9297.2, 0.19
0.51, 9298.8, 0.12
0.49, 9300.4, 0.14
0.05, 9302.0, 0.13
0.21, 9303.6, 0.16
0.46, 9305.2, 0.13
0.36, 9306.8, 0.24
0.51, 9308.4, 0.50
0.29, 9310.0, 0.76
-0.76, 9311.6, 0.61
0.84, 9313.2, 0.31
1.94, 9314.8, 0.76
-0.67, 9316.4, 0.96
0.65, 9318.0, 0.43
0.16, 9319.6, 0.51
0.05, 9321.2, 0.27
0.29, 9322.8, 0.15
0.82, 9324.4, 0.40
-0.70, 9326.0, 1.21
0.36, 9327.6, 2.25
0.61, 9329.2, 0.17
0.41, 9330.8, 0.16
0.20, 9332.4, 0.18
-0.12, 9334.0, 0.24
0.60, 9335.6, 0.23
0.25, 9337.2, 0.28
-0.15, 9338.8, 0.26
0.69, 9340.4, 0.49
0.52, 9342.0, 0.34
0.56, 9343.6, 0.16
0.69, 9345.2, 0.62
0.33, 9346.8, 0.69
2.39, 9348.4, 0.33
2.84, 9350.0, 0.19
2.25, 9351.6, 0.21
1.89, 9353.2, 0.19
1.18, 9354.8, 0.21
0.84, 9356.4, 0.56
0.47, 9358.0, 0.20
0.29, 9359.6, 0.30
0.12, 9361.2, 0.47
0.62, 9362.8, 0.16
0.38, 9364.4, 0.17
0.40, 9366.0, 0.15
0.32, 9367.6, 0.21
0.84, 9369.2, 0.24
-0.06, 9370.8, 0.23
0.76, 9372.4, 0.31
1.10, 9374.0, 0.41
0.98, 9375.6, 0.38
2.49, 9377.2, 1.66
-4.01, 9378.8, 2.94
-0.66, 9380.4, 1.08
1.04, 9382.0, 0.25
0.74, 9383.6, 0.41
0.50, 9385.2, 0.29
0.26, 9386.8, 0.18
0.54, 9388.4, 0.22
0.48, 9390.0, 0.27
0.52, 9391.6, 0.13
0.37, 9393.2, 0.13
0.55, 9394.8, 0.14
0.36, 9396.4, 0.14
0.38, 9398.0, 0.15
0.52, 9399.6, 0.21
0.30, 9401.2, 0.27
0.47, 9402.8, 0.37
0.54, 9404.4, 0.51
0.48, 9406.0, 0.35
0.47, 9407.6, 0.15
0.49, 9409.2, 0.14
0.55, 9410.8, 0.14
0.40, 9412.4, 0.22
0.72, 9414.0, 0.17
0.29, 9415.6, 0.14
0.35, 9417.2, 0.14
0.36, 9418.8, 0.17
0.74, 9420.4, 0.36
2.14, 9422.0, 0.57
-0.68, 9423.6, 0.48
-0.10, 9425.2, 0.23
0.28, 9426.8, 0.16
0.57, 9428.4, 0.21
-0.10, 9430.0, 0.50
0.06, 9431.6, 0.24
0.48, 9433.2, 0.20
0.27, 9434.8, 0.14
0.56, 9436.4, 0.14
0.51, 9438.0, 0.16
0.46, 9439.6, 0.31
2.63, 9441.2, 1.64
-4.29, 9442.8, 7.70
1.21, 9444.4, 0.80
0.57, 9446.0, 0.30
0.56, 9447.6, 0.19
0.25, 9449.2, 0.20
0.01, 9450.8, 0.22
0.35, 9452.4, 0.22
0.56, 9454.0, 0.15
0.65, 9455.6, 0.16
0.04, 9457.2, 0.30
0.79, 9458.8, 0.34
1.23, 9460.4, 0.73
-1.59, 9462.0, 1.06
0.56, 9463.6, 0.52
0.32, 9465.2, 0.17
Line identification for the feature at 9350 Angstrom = Hbeta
